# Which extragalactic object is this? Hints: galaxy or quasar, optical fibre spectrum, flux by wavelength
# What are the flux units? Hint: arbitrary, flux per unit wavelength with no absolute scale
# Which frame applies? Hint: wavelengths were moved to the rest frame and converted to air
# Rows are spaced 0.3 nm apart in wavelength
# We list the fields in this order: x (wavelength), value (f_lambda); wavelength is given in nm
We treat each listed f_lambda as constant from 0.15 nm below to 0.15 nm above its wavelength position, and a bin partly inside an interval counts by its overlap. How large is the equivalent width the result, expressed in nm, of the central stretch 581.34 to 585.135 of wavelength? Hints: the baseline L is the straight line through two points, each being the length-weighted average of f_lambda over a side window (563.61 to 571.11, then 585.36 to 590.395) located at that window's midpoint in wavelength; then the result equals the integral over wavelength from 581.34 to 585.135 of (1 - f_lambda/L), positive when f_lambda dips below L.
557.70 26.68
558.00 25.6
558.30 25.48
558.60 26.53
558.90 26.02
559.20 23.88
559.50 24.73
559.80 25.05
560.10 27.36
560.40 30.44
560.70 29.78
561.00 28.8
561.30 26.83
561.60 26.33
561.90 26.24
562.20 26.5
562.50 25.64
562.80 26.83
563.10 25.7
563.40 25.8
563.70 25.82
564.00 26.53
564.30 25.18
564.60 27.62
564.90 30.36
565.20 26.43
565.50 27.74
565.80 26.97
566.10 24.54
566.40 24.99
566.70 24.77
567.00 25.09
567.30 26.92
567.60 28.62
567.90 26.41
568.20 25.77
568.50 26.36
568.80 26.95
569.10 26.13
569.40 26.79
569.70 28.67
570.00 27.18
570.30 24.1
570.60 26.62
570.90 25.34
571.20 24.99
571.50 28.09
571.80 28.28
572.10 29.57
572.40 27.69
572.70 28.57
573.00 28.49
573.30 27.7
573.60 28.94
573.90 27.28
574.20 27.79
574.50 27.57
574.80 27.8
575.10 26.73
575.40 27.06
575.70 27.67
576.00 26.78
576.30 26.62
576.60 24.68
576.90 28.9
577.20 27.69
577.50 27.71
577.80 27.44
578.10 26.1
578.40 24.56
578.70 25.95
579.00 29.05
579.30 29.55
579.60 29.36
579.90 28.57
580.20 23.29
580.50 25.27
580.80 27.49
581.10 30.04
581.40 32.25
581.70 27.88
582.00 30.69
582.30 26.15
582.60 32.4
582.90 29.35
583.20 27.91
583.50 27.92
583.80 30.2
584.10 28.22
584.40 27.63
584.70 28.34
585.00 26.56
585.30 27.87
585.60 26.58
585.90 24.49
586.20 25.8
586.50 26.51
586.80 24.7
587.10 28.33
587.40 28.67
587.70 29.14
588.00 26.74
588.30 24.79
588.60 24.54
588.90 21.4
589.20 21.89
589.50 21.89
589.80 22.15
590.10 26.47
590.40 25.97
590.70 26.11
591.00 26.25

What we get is -0.48 nm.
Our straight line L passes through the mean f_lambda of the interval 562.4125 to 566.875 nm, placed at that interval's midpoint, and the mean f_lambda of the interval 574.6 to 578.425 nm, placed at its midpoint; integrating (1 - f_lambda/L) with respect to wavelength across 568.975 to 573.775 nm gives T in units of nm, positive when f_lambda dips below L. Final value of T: -0.11 nm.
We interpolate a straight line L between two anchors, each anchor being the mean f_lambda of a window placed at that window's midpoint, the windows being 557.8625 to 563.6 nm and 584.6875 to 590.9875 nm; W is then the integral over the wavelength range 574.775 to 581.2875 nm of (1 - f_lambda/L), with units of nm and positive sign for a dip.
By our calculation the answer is -0.32 nm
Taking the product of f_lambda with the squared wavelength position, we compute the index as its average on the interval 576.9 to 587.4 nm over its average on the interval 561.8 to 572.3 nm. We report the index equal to 1.1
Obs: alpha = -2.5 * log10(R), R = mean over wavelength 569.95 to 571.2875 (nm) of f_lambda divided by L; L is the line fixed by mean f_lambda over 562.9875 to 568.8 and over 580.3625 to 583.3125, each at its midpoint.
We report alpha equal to 0.07 mag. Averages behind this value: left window 26.4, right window 29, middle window 25.6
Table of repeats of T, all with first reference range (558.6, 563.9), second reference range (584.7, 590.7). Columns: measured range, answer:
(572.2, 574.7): -0.18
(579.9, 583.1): -0.33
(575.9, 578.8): -0.08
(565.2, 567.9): 0.01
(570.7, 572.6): -0.08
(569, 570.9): -0.02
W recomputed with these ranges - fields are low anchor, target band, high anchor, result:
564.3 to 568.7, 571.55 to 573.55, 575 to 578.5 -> -0.124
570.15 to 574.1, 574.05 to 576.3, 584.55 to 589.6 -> -0.020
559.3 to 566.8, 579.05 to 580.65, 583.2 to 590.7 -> -0.062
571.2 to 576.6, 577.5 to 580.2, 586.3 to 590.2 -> -0.057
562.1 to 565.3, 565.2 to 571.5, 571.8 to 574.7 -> 0.245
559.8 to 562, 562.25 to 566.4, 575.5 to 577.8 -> 0.176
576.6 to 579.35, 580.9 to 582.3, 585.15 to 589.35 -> -0.158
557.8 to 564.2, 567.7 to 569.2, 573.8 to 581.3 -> 0.023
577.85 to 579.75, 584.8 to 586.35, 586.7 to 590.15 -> -0.035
